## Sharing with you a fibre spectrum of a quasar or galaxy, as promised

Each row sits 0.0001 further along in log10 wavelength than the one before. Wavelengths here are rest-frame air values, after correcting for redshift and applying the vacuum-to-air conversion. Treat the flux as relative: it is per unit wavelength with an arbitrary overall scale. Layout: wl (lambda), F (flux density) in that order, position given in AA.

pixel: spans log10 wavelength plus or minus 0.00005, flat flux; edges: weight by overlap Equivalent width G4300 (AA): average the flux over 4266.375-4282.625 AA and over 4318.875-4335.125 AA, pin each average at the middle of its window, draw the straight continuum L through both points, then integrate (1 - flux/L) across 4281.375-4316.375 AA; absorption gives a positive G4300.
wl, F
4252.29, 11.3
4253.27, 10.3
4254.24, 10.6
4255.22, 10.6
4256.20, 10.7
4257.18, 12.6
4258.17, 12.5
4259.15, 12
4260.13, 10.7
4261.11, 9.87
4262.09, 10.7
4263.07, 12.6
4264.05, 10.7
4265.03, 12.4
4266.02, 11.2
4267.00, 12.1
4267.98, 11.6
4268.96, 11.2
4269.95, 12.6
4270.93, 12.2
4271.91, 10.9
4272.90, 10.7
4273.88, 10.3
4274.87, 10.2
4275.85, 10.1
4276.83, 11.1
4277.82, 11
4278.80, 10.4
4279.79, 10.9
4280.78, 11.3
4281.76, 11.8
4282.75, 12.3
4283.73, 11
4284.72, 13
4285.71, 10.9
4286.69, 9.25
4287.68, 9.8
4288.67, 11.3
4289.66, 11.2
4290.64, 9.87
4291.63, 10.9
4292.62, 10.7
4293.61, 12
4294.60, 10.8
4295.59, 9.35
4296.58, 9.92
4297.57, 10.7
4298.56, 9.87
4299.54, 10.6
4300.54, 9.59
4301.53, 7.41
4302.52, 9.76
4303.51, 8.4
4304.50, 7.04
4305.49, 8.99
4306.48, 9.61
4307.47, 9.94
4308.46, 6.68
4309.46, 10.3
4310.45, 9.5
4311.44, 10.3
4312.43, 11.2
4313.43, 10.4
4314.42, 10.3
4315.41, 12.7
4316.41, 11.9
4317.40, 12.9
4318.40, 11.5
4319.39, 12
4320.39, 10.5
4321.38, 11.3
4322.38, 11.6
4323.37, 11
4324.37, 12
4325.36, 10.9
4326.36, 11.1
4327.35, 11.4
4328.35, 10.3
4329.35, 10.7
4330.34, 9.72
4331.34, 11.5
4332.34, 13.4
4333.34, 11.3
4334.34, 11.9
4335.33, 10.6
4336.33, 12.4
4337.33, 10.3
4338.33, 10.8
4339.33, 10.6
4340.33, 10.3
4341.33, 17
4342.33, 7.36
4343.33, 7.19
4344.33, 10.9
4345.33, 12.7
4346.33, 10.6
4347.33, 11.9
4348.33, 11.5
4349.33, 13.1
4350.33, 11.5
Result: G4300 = 3.1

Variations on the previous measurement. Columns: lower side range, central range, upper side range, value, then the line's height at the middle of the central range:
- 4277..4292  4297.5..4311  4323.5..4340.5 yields 2.36 AA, 11.1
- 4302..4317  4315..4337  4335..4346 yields -2.27 AA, 10.4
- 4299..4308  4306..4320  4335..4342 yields -1.28 AA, 9.74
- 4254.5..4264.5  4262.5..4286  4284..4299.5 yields -0.79 AA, 11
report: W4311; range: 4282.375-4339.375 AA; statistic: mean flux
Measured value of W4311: 10.6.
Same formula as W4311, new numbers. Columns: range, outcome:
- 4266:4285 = 11.3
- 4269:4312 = 10.3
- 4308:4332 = 10.9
